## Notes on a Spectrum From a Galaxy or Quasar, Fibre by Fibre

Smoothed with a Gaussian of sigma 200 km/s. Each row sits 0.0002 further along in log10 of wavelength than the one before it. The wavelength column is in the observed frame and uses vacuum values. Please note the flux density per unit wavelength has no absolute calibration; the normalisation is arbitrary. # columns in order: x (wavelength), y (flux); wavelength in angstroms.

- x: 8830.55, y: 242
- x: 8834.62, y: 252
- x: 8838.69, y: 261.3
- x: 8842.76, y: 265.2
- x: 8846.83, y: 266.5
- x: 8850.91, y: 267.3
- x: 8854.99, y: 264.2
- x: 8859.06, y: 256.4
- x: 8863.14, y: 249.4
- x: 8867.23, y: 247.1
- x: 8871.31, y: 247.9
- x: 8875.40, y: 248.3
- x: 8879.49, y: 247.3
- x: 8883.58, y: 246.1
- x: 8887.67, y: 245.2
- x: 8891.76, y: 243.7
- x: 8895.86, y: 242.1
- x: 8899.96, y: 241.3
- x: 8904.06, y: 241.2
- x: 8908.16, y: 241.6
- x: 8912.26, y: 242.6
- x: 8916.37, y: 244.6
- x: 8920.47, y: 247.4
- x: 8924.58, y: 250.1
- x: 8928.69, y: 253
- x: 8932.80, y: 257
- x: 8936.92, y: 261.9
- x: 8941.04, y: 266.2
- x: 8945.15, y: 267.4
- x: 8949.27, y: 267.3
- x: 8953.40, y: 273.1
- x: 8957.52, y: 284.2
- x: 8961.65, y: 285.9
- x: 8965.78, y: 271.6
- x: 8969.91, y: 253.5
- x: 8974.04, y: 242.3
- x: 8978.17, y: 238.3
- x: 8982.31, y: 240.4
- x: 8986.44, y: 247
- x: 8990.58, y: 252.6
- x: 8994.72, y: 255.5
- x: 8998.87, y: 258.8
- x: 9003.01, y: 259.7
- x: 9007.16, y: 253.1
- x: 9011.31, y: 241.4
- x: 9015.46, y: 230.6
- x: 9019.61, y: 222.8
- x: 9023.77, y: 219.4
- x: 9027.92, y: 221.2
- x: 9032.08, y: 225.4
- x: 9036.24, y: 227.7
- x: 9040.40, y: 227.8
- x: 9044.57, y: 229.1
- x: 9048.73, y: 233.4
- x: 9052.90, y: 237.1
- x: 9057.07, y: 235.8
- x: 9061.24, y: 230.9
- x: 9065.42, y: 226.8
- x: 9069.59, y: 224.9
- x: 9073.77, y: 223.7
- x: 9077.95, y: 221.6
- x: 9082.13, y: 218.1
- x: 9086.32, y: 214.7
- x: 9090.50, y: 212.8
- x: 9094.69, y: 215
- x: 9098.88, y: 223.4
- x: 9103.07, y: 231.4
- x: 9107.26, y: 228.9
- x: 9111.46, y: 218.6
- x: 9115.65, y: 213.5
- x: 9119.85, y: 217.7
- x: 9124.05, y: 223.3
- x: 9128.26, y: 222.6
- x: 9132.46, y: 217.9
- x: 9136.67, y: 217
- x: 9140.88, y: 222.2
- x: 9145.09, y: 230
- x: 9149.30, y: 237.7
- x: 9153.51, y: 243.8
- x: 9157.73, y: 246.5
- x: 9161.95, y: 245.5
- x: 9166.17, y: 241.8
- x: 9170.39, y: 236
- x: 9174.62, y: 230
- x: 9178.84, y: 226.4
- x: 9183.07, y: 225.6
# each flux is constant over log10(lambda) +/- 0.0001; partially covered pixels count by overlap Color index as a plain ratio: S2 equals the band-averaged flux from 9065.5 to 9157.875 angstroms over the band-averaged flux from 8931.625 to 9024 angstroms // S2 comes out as 0.88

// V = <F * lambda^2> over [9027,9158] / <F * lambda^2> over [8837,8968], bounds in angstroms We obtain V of 0.9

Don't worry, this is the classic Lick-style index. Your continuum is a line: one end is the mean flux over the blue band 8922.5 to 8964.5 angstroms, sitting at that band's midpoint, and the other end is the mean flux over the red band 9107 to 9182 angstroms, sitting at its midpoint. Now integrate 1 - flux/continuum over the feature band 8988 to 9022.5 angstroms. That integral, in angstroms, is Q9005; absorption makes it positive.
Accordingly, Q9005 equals 1.21 angstroms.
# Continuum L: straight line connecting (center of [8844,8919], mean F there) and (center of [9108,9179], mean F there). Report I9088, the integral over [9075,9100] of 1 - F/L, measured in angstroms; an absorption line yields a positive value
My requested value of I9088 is 1.68 angstroms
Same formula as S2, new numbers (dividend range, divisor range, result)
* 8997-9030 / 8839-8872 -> 0.92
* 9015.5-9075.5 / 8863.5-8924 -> 0.93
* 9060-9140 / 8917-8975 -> 0.84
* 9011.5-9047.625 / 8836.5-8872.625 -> 0.88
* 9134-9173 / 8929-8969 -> 0.87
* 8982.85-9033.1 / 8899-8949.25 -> 0.96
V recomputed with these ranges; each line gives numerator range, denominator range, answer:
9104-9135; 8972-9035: 0.94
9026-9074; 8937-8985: 0.89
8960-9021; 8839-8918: 1.03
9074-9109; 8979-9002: 0.90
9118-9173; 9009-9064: 1.03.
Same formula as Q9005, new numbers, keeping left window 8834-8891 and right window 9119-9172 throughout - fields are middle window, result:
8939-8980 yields -3.1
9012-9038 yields 1.7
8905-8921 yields 0.4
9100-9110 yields 0.2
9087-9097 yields 0.9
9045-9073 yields 0.9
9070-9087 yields 1.2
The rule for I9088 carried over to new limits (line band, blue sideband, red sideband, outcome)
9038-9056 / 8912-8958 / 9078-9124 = 0.04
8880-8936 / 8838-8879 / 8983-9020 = 1.64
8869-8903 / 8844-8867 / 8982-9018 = 1.63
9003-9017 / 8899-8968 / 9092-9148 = -0.06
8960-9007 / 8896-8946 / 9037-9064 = -2.56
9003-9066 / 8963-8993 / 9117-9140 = 1.82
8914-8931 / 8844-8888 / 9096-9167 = -0.04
